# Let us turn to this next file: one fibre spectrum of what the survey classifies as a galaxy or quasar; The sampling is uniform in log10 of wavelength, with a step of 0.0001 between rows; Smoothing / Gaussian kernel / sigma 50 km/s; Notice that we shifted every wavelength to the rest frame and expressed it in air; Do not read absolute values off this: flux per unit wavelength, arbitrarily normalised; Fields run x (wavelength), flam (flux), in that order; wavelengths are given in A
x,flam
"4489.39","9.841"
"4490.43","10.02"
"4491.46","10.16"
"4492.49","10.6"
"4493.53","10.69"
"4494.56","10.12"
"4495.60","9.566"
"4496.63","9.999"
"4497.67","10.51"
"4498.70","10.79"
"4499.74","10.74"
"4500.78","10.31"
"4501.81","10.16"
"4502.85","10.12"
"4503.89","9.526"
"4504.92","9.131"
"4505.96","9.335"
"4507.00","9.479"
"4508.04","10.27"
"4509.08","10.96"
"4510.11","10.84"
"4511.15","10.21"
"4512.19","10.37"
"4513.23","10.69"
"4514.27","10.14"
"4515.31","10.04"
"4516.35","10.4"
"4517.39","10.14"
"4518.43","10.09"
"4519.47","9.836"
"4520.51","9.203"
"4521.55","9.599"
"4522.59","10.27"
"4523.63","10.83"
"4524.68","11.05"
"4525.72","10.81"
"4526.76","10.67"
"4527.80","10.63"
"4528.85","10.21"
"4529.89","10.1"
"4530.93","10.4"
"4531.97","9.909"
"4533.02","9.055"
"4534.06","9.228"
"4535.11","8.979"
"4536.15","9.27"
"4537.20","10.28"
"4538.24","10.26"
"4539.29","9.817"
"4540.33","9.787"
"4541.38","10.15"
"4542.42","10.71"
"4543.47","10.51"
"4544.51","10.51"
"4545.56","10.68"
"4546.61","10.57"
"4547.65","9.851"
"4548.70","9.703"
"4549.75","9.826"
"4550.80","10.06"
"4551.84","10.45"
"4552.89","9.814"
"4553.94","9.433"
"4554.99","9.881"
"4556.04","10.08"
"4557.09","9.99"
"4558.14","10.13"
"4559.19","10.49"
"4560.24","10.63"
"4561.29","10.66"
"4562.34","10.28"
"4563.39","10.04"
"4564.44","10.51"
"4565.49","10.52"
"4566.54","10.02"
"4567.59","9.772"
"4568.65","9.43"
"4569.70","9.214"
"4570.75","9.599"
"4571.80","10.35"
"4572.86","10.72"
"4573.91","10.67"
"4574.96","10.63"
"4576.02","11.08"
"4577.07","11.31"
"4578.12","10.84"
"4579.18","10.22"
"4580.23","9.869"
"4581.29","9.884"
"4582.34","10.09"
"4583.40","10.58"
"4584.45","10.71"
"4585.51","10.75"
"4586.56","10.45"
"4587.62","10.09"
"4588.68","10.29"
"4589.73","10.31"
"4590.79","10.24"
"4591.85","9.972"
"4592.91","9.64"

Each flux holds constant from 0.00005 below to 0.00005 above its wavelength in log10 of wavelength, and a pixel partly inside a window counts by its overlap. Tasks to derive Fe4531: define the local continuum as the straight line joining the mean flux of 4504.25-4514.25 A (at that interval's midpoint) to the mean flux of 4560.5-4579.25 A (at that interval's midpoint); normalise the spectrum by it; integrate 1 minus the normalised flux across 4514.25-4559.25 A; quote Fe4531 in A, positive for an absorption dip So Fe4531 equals 0.6 A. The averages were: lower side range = 10.1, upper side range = 10.3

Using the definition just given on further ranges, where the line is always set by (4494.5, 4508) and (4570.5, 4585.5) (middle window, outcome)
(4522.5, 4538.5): 0.10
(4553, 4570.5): 0.56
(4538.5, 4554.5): 0.24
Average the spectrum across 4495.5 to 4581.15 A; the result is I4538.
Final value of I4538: 10.2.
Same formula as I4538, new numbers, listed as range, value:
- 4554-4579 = 10.3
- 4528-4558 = 9.99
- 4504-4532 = 10.2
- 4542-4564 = 10.2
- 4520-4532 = 10.3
